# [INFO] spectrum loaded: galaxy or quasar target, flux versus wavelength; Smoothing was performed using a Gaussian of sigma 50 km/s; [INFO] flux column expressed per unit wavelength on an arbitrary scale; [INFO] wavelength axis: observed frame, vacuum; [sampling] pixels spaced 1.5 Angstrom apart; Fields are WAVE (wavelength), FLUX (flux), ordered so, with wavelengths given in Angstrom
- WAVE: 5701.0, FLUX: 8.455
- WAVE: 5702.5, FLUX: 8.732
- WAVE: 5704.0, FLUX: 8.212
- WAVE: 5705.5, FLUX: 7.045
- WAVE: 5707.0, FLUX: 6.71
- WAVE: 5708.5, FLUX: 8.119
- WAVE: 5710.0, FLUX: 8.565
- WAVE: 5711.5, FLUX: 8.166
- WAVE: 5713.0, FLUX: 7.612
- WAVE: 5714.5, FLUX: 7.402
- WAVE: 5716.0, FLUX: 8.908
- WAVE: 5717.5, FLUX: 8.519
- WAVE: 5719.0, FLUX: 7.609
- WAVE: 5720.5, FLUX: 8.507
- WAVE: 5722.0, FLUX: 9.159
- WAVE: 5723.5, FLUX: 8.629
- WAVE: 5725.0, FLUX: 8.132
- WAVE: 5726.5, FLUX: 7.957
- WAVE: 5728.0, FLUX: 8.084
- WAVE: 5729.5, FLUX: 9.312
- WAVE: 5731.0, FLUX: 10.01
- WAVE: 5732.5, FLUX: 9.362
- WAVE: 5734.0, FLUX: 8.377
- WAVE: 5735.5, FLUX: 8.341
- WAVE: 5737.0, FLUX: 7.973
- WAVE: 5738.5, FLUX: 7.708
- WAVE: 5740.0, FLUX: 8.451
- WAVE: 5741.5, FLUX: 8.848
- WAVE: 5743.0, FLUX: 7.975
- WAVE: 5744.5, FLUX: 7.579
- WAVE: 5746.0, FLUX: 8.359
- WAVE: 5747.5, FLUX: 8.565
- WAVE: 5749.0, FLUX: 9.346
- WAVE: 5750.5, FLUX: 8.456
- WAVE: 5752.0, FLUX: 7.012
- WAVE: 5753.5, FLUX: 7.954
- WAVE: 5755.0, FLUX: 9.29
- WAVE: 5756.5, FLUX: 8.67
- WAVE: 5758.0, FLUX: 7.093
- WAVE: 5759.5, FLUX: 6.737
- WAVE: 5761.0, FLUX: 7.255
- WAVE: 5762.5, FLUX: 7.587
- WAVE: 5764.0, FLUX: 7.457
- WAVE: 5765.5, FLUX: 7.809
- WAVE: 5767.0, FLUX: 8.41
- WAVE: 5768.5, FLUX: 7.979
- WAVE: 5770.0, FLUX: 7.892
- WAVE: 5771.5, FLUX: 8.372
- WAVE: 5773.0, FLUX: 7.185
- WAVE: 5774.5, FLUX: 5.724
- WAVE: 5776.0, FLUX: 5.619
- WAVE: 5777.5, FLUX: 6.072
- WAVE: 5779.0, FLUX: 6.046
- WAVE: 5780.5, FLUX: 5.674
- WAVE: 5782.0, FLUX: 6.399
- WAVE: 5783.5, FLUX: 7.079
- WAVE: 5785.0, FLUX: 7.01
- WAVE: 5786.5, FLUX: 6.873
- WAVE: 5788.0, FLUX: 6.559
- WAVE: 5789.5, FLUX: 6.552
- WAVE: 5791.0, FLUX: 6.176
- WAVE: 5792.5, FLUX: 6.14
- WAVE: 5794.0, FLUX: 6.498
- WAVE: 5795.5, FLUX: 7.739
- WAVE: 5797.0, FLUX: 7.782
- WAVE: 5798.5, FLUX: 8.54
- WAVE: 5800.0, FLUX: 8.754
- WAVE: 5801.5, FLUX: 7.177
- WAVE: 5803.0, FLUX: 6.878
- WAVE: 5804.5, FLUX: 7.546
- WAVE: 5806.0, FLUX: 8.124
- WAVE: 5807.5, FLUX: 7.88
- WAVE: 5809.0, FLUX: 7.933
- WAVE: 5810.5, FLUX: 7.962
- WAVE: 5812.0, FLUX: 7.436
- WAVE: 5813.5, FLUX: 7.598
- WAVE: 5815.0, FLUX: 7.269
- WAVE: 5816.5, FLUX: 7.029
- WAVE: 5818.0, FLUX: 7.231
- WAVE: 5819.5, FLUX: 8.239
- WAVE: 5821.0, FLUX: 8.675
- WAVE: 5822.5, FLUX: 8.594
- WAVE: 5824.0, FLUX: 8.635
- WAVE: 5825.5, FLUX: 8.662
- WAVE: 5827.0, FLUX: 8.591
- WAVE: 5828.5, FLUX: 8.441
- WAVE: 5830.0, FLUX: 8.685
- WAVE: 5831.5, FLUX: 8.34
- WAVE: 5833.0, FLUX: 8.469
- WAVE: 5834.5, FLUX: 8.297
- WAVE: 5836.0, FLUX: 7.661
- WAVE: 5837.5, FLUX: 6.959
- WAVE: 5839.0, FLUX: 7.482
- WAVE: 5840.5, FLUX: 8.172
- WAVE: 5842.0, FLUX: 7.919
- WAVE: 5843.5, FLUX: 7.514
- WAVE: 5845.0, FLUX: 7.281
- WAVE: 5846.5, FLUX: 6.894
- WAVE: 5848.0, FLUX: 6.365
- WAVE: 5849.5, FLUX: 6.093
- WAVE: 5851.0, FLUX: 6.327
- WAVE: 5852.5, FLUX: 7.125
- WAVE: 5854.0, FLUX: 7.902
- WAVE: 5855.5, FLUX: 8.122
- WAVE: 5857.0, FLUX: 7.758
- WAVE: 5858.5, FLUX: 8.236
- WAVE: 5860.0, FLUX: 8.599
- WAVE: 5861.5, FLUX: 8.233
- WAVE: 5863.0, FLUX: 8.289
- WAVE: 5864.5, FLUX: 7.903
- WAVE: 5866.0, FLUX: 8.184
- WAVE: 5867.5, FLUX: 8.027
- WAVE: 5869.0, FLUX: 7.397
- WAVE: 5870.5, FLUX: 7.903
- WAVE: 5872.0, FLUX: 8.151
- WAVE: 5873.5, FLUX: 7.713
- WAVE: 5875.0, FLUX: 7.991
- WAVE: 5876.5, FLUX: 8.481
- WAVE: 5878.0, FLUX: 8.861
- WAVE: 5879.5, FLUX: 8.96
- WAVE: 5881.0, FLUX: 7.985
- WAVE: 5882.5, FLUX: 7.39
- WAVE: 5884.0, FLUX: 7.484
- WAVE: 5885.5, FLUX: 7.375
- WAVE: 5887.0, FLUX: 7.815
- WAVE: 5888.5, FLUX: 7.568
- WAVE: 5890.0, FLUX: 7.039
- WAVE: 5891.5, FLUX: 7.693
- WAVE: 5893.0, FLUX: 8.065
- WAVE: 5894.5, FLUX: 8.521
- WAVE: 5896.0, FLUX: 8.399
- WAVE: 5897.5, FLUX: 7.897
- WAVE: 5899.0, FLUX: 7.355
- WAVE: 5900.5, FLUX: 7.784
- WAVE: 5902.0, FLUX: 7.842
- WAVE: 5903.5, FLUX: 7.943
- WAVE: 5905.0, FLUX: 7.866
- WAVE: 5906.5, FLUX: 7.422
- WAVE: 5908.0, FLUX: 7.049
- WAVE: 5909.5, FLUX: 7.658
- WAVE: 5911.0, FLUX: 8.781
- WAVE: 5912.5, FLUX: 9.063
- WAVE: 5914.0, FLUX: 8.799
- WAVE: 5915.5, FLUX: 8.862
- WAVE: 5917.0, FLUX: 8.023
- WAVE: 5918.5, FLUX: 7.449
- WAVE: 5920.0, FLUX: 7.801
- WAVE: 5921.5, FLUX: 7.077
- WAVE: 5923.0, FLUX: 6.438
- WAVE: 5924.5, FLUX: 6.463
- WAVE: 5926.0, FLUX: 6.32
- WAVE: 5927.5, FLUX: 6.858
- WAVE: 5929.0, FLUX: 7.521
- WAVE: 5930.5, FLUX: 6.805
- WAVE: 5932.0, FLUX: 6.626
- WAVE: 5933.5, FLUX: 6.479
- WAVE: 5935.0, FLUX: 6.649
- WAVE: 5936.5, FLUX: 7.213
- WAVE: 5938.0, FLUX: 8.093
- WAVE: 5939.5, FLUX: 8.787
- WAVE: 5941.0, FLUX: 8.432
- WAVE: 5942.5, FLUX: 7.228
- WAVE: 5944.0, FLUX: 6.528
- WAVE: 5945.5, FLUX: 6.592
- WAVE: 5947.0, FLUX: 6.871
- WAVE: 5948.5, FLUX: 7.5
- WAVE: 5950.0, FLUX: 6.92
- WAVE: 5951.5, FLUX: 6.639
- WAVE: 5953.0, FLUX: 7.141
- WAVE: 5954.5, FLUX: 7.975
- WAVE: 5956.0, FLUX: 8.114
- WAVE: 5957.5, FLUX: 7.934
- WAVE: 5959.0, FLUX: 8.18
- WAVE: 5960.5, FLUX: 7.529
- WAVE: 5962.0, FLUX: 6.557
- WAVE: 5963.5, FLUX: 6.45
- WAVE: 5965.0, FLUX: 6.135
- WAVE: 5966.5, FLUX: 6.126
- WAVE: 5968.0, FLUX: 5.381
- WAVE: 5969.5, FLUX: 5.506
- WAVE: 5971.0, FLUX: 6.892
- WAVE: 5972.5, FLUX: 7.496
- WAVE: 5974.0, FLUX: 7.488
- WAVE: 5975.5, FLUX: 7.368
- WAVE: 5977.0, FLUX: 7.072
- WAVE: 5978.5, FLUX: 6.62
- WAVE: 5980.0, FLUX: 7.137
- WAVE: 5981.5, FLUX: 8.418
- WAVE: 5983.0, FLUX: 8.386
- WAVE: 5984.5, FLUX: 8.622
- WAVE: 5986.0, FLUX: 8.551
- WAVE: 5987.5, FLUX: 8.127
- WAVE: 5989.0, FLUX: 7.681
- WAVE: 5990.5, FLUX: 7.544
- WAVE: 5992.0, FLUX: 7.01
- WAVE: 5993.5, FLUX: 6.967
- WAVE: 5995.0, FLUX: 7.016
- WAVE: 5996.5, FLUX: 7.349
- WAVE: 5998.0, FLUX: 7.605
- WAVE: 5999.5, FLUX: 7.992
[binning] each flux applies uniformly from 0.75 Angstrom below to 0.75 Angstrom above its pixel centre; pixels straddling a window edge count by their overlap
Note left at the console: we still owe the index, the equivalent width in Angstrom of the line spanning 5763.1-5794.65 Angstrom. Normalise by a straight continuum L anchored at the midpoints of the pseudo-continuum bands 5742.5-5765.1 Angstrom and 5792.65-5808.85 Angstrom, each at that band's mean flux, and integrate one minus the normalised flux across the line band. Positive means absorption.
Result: 3.9 Angstrom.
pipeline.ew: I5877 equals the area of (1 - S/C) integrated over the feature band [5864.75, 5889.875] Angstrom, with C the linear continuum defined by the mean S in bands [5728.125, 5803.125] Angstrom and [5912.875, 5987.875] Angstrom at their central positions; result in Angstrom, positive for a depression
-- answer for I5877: -1.7 Angstrom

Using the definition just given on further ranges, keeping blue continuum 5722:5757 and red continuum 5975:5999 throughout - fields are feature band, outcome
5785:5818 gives 3.61 Angstrom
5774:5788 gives 3.39 Angstrom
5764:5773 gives 0.43 Angstrom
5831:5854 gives 2.01 Angstrom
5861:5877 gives -0.01 Angstrom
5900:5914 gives -0.19 Angstrom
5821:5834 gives -0.63 Angstrom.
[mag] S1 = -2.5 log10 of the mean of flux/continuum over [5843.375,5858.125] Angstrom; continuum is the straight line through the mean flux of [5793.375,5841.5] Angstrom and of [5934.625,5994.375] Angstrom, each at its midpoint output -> 0.09 mag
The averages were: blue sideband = 7.92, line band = 7.15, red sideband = 7.3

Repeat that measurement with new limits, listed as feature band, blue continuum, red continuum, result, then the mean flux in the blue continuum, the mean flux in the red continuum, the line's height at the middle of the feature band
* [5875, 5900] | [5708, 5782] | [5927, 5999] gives -0.06 mag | 7.94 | 7.26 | 7.49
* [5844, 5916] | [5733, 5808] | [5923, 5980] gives -0.09 mag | 7.52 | 7.03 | 7.22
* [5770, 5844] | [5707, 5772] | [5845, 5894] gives 0.07 mag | 8.2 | 7.74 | 7.97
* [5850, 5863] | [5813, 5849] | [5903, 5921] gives 0.02 mag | 7.86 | 8.05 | 7.92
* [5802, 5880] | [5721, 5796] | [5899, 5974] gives -0.05 mag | 7.67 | 7.3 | 7.5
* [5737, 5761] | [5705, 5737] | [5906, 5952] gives 0.01 mag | 8.31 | 7.39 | 8.19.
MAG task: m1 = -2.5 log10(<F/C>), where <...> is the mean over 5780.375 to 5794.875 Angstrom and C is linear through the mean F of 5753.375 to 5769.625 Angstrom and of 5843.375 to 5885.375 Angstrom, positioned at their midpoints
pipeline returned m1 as 0.19 mag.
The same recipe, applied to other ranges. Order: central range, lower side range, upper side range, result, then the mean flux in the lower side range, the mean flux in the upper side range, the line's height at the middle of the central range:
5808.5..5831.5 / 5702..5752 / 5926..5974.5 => -0.04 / 8.3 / 7.07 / 7.79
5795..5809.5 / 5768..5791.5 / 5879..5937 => -0.15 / 6.69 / 7.59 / 6.85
